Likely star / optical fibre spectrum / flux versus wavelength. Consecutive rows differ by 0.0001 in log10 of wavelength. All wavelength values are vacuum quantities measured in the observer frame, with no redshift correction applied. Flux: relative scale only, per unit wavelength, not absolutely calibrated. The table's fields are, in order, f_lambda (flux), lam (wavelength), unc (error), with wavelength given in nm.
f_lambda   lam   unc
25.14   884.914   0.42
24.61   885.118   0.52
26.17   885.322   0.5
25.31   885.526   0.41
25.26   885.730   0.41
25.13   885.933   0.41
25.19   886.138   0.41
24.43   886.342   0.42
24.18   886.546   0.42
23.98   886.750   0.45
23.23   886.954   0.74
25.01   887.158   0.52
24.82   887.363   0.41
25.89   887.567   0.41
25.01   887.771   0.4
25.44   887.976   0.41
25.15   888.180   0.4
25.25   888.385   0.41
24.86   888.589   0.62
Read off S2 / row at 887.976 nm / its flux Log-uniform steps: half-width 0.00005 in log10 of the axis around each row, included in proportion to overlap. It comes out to 25.44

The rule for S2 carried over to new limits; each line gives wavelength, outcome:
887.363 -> 24.82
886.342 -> 24.43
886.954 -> 23.23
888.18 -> 25.15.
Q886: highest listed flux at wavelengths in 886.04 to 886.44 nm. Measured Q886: 25.19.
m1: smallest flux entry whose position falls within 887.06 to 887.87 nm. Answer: 24.82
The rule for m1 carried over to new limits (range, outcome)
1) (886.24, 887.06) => 23.23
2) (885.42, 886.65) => 24.18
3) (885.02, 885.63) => 24.61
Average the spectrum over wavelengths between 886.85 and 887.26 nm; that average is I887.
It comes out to 24.1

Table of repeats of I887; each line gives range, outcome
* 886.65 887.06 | 23.6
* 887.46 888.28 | 25.4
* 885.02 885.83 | 25.3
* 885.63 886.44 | 25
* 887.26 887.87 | 25.2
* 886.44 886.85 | 24.1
